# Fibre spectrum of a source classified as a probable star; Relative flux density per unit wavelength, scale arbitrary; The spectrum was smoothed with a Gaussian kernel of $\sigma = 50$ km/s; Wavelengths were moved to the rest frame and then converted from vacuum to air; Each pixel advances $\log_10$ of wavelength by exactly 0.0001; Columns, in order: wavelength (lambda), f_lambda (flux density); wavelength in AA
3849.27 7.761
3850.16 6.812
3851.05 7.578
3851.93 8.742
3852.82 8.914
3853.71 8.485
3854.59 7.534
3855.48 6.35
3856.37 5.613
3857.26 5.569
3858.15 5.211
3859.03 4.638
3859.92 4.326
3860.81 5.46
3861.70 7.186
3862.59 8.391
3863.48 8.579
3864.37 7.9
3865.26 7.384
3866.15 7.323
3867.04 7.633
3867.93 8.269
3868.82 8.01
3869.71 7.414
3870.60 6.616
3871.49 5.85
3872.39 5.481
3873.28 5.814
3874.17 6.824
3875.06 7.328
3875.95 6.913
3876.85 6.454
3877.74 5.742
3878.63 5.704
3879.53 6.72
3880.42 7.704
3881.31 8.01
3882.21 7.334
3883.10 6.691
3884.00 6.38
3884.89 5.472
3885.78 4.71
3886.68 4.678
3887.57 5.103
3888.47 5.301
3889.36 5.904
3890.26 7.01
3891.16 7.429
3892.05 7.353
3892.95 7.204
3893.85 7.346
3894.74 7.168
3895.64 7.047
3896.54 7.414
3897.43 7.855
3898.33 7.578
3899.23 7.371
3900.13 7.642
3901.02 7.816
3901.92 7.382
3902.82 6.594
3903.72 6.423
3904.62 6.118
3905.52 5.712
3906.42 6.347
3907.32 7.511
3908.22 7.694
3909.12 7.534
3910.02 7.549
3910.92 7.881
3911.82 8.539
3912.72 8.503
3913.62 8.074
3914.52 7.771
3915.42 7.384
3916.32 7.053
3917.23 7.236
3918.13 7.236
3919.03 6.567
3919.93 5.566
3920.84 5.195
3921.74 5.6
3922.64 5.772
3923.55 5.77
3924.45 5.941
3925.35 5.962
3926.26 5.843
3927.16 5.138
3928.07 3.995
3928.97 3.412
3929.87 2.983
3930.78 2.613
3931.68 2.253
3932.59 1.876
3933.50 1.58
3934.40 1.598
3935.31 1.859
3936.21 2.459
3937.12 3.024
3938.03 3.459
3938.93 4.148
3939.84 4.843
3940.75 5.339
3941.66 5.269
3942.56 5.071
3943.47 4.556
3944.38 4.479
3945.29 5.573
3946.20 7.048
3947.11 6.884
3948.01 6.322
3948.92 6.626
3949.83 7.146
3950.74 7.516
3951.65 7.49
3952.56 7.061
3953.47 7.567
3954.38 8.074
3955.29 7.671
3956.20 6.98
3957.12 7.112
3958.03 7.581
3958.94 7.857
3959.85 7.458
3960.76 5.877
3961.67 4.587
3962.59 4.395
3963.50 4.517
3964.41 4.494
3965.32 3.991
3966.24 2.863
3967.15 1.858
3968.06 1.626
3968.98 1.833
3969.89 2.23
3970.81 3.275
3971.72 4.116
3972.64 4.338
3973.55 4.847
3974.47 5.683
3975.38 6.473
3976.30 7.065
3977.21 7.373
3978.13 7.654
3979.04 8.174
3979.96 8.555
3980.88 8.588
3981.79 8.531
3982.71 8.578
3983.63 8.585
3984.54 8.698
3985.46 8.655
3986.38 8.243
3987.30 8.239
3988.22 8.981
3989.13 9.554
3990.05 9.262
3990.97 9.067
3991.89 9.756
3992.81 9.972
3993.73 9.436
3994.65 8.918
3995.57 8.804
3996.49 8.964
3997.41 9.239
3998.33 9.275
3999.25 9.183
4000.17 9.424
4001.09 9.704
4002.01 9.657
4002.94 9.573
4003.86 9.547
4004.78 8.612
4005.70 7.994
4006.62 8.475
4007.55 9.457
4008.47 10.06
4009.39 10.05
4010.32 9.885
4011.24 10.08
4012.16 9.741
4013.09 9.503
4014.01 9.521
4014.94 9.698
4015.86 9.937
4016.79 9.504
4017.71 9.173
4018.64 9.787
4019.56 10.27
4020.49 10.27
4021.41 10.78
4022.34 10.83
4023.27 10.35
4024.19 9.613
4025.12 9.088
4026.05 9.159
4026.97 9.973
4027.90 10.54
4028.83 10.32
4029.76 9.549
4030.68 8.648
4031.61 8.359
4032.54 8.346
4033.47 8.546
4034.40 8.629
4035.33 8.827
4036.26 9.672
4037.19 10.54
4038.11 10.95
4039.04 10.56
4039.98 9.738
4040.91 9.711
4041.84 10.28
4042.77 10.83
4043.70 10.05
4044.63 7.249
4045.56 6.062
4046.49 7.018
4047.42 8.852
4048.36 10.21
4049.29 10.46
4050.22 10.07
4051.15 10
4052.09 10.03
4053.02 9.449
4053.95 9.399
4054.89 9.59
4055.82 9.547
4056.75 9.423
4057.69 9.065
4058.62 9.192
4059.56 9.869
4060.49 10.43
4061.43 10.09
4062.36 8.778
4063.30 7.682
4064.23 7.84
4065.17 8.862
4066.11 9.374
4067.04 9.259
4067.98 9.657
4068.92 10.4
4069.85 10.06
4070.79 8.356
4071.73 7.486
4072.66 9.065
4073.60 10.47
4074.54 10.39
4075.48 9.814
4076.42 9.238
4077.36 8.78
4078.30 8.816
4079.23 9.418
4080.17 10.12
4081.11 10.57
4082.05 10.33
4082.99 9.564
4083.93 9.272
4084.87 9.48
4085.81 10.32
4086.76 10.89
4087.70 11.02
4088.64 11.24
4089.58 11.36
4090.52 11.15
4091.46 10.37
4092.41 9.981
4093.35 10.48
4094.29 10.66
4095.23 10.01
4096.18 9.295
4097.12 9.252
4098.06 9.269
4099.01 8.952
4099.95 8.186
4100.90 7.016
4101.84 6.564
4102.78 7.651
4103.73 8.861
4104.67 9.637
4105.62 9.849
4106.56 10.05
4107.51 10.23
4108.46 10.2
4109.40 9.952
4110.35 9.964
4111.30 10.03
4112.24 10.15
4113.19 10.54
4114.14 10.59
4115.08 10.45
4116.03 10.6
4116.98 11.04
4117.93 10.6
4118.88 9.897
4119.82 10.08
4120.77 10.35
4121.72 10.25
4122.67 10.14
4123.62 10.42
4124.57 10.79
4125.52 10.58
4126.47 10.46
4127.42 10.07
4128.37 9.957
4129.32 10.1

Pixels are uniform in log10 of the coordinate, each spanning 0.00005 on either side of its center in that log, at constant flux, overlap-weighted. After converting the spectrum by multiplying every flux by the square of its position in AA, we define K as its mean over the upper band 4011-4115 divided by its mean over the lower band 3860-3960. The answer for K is 1.65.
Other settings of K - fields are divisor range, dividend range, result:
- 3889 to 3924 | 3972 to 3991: 1.15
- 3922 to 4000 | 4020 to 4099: 1.66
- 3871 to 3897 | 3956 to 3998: 1.10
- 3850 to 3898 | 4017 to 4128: 1.58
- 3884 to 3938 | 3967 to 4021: 1.45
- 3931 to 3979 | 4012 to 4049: 1.95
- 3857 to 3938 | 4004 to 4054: 1.64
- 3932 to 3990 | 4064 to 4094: 1.79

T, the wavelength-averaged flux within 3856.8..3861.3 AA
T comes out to 5.07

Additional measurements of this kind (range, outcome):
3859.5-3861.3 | 4.95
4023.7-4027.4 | 9.48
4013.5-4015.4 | 9.61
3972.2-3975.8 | 5.34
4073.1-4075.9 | 10.2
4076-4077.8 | 9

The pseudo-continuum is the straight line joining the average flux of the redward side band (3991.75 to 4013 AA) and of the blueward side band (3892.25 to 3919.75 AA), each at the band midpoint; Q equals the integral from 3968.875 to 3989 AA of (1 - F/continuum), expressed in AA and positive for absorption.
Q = 4.5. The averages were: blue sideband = 7.3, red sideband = 9.38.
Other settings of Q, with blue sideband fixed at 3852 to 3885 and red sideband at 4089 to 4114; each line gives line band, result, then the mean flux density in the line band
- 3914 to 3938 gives 9.03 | 4.66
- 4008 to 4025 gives -2.63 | 9.93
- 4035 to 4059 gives -1.42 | 9.5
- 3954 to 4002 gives 6.47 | 7.07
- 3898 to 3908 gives 0.38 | 6.96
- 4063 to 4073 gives 0.31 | 8.94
